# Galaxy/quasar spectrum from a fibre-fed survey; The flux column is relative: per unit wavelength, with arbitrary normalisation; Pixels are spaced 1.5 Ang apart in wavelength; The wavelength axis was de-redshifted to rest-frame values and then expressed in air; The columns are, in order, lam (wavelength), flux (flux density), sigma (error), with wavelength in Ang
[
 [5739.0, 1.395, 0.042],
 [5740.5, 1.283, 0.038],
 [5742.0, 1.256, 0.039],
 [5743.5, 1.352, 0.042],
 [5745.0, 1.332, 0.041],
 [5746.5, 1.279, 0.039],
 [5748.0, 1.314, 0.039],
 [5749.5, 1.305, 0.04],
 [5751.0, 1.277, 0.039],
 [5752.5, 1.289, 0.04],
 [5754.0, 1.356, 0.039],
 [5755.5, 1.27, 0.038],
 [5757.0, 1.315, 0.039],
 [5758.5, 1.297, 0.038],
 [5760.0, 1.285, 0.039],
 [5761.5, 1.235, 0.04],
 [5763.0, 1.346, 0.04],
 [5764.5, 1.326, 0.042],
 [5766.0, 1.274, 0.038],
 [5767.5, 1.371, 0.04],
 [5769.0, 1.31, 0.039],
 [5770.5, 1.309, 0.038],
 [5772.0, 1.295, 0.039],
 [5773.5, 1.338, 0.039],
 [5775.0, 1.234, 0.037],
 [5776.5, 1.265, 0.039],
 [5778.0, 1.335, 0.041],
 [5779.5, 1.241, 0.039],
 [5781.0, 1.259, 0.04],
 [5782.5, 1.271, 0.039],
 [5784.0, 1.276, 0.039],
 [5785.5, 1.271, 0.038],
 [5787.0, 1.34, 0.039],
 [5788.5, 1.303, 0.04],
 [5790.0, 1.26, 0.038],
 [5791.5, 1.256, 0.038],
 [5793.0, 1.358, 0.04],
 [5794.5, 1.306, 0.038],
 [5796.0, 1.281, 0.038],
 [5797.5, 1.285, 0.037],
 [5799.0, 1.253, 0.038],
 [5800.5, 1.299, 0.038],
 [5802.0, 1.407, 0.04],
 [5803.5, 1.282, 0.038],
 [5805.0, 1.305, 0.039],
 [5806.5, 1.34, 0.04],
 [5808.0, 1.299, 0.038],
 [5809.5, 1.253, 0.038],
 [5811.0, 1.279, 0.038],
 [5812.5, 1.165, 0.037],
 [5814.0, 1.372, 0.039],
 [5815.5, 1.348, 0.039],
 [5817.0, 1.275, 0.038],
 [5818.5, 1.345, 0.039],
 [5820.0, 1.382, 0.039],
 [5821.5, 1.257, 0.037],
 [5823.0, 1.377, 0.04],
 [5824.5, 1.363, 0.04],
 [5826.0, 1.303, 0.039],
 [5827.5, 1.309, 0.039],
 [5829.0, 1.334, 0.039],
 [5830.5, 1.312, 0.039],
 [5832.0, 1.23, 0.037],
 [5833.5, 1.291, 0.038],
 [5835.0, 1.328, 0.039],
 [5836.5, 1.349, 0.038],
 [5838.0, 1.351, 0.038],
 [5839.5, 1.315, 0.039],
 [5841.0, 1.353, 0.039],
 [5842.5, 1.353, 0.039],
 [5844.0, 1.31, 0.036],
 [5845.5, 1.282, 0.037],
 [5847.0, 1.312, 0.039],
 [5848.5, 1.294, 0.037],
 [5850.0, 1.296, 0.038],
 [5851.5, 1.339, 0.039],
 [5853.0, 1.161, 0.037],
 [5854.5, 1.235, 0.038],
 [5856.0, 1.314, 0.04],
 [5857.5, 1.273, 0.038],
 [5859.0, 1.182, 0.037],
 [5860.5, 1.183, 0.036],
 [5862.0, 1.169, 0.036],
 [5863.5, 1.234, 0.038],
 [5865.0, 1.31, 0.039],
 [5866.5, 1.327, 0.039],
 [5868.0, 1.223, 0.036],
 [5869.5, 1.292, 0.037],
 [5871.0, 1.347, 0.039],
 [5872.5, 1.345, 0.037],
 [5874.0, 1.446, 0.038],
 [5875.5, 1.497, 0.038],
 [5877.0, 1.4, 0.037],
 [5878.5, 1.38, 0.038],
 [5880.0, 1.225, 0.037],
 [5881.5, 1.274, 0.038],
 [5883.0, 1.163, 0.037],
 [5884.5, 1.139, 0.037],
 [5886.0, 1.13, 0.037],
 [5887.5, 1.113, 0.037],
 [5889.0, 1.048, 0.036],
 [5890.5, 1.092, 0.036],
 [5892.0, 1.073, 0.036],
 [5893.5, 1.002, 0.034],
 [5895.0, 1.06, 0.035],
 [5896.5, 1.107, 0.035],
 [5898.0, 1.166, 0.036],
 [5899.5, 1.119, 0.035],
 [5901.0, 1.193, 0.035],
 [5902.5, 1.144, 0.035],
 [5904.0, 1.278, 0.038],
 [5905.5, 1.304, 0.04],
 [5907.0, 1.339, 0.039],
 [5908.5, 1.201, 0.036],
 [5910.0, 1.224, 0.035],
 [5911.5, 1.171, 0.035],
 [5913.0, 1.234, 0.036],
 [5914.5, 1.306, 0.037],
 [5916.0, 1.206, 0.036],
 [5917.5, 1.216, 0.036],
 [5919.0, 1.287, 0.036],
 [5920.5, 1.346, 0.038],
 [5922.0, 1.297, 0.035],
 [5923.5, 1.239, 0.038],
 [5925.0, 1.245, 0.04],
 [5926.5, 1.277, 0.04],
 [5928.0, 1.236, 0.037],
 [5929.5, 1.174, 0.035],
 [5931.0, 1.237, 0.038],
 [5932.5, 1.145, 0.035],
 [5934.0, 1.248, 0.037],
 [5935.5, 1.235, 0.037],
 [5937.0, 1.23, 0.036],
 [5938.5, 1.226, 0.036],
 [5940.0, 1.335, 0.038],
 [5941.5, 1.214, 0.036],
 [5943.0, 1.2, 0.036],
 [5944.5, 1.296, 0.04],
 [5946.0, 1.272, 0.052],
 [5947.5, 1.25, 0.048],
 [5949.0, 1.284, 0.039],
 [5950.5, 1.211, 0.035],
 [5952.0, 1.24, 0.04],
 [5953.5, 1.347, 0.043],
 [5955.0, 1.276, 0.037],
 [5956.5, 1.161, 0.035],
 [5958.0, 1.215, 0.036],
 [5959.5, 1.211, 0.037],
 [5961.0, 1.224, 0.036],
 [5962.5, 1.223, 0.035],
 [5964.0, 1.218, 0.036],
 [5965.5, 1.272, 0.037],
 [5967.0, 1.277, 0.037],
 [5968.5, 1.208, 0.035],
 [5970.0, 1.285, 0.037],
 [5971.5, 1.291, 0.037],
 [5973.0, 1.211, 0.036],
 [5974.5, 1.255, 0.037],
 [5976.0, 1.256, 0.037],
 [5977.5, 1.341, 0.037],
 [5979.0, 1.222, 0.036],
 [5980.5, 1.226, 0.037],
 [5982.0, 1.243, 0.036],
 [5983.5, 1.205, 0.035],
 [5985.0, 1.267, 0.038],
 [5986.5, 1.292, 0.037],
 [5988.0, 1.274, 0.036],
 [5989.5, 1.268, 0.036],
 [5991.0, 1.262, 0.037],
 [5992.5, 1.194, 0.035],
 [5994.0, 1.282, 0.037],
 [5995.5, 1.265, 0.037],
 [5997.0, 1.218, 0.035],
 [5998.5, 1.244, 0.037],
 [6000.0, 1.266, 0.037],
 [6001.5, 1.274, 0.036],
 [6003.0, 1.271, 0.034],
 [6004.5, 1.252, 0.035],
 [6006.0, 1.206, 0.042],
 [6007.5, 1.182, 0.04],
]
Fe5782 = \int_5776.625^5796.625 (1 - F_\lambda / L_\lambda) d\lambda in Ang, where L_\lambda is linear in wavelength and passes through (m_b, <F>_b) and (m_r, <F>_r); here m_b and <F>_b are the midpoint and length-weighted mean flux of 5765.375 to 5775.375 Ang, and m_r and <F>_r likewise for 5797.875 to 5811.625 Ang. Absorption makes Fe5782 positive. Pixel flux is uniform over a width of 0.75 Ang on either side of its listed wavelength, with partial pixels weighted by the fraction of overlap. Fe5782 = 0.3 Ang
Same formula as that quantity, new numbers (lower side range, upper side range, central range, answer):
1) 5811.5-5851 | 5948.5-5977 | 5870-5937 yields 2.72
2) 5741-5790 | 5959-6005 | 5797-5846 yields -1.04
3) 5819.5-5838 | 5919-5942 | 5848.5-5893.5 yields 1.56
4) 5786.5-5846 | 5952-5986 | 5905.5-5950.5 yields 0.59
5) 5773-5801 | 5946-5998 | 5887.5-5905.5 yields 1.99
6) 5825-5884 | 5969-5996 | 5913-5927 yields 0.11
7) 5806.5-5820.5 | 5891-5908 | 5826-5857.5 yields -1.16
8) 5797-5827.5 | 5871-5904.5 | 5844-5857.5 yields -0.27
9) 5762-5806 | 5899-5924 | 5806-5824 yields -0.33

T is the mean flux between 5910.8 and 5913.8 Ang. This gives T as 1.2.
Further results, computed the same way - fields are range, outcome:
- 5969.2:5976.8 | 1.26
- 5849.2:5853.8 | 1.27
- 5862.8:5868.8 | 1.27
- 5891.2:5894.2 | 1.04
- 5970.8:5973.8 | 1.25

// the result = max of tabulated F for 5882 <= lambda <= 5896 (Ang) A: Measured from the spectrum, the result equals 1.163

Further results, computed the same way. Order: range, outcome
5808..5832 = 1.382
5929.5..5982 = 1.347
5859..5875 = 1.446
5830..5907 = 1.497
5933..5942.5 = 1.335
